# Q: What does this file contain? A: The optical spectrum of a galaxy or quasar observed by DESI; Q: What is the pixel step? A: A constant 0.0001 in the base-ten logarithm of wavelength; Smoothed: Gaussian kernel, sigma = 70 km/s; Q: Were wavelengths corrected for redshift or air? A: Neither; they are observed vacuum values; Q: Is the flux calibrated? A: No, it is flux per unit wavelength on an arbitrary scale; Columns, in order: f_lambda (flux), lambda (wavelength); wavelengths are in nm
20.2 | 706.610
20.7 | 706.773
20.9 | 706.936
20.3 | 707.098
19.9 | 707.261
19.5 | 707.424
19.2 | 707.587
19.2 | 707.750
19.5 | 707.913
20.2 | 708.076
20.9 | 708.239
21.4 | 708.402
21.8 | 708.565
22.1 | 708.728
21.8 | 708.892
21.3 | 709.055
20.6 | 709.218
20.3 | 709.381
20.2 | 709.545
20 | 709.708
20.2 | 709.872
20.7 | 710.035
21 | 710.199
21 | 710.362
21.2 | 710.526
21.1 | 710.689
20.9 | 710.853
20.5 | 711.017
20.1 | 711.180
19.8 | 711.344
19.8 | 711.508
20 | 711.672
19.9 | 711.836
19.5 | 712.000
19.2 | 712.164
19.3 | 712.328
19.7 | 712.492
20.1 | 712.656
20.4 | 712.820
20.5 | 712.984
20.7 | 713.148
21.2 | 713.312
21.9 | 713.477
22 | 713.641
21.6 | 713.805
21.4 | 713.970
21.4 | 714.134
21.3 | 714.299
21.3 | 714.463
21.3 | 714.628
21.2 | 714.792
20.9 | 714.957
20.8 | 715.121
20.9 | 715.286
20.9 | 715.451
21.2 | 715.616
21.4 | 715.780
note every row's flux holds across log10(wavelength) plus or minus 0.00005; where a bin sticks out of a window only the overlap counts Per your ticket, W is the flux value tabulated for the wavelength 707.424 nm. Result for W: 19.5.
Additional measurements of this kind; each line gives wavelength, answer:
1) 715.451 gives 20.9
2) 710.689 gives 21.1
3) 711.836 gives 19.9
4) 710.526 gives 21.2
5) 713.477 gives 21.9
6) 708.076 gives 20.2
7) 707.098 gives 20.3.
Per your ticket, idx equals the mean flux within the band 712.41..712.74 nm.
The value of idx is 19.9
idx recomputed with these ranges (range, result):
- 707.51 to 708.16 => 19.5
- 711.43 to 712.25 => 19.7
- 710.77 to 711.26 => 20.5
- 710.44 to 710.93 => 21.1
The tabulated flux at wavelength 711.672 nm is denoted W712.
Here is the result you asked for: 20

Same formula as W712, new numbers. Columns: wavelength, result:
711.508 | 19.8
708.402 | 21.4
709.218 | 20.6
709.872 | 20.2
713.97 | 21.4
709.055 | 21.3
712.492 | 19.7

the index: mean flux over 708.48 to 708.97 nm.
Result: 21.9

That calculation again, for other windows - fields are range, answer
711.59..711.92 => 19.9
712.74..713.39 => 20.7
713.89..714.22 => 21.4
